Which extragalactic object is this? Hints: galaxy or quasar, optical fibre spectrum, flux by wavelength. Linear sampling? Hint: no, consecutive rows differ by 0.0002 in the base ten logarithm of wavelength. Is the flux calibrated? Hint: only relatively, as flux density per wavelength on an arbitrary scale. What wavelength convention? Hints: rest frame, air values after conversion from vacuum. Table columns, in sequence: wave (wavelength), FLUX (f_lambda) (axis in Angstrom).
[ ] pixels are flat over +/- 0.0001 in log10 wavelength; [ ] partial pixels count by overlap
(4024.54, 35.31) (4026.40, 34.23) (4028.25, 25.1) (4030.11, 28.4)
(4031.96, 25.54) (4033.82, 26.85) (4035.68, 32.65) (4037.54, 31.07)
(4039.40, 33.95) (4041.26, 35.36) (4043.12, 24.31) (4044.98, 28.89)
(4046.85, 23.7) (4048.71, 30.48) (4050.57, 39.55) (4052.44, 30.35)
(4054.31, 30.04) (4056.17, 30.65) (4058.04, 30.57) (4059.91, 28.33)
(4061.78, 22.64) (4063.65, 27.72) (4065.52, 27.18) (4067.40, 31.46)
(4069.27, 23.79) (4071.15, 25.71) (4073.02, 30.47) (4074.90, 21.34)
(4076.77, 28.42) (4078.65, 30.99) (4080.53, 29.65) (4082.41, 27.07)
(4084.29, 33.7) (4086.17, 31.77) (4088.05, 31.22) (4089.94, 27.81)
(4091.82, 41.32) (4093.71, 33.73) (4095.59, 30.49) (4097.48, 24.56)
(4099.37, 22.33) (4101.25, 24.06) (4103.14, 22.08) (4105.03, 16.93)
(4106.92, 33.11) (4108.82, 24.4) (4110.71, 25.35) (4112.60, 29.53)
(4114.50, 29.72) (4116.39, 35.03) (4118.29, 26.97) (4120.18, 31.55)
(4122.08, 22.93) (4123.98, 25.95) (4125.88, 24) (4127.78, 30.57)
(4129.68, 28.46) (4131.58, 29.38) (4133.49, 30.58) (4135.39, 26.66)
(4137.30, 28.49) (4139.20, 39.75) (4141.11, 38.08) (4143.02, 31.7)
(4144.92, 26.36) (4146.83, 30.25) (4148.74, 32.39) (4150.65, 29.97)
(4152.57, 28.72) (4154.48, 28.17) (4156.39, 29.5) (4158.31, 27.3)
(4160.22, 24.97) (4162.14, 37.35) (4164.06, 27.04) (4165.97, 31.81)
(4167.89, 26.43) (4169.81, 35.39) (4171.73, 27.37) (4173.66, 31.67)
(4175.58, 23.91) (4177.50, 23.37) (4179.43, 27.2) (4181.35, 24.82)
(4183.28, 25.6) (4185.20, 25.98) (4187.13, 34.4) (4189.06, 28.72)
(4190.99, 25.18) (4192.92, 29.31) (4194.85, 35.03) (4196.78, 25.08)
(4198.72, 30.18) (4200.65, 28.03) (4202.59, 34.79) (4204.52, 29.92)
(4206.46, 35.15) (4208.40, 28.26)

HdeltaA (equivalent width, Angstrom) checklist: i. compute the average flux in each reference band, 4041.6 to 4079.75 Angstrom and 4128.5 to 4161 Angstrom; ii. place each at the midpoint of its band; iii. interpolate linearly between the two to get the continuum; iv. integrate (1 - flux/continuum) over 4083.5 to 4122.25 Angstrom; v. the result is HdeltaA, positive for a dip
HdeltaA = 0.87 Angstrom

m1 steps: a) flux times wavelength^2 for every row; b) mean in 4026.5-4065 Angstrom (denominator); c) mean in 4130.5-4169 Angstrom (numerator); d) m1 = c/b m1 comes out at 1.1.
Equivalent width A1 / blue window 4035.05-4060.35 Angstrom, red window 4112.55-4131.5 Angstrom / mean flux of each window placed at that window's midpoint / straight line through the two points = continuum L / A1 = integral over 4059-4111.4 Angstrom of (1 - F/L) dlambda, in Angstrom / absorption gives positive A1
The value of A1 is 3.2 Angstrom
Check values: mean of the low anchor 30.7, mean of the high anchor 28.5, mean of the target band 27.8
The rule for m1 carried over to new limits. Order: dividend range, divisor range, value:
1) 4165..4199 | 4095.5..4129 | 1.10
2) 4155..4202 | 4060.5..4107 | 1.07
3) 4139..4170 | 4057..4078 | 1.18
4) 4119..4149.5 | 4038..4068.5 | 1.04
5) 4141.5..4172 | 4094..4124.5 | 1.14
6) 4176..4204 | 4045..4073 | 1.05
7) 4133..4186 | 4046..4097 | 1.03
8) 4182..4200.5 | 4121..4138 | 1.08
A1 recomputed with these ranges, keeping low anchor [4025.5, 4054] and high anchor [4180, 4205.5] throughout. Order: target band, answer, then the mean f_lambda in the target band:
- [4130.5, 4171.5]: -1.6 Angstrom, 30.4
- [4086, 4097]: -1.0 Angstrom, 32.4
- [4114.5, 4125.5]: 0.4 Angstrom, 28.4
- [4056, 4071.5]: 1.2 Angstrom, 27.5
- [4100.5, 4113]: 2.0 Angstrom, 24.9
